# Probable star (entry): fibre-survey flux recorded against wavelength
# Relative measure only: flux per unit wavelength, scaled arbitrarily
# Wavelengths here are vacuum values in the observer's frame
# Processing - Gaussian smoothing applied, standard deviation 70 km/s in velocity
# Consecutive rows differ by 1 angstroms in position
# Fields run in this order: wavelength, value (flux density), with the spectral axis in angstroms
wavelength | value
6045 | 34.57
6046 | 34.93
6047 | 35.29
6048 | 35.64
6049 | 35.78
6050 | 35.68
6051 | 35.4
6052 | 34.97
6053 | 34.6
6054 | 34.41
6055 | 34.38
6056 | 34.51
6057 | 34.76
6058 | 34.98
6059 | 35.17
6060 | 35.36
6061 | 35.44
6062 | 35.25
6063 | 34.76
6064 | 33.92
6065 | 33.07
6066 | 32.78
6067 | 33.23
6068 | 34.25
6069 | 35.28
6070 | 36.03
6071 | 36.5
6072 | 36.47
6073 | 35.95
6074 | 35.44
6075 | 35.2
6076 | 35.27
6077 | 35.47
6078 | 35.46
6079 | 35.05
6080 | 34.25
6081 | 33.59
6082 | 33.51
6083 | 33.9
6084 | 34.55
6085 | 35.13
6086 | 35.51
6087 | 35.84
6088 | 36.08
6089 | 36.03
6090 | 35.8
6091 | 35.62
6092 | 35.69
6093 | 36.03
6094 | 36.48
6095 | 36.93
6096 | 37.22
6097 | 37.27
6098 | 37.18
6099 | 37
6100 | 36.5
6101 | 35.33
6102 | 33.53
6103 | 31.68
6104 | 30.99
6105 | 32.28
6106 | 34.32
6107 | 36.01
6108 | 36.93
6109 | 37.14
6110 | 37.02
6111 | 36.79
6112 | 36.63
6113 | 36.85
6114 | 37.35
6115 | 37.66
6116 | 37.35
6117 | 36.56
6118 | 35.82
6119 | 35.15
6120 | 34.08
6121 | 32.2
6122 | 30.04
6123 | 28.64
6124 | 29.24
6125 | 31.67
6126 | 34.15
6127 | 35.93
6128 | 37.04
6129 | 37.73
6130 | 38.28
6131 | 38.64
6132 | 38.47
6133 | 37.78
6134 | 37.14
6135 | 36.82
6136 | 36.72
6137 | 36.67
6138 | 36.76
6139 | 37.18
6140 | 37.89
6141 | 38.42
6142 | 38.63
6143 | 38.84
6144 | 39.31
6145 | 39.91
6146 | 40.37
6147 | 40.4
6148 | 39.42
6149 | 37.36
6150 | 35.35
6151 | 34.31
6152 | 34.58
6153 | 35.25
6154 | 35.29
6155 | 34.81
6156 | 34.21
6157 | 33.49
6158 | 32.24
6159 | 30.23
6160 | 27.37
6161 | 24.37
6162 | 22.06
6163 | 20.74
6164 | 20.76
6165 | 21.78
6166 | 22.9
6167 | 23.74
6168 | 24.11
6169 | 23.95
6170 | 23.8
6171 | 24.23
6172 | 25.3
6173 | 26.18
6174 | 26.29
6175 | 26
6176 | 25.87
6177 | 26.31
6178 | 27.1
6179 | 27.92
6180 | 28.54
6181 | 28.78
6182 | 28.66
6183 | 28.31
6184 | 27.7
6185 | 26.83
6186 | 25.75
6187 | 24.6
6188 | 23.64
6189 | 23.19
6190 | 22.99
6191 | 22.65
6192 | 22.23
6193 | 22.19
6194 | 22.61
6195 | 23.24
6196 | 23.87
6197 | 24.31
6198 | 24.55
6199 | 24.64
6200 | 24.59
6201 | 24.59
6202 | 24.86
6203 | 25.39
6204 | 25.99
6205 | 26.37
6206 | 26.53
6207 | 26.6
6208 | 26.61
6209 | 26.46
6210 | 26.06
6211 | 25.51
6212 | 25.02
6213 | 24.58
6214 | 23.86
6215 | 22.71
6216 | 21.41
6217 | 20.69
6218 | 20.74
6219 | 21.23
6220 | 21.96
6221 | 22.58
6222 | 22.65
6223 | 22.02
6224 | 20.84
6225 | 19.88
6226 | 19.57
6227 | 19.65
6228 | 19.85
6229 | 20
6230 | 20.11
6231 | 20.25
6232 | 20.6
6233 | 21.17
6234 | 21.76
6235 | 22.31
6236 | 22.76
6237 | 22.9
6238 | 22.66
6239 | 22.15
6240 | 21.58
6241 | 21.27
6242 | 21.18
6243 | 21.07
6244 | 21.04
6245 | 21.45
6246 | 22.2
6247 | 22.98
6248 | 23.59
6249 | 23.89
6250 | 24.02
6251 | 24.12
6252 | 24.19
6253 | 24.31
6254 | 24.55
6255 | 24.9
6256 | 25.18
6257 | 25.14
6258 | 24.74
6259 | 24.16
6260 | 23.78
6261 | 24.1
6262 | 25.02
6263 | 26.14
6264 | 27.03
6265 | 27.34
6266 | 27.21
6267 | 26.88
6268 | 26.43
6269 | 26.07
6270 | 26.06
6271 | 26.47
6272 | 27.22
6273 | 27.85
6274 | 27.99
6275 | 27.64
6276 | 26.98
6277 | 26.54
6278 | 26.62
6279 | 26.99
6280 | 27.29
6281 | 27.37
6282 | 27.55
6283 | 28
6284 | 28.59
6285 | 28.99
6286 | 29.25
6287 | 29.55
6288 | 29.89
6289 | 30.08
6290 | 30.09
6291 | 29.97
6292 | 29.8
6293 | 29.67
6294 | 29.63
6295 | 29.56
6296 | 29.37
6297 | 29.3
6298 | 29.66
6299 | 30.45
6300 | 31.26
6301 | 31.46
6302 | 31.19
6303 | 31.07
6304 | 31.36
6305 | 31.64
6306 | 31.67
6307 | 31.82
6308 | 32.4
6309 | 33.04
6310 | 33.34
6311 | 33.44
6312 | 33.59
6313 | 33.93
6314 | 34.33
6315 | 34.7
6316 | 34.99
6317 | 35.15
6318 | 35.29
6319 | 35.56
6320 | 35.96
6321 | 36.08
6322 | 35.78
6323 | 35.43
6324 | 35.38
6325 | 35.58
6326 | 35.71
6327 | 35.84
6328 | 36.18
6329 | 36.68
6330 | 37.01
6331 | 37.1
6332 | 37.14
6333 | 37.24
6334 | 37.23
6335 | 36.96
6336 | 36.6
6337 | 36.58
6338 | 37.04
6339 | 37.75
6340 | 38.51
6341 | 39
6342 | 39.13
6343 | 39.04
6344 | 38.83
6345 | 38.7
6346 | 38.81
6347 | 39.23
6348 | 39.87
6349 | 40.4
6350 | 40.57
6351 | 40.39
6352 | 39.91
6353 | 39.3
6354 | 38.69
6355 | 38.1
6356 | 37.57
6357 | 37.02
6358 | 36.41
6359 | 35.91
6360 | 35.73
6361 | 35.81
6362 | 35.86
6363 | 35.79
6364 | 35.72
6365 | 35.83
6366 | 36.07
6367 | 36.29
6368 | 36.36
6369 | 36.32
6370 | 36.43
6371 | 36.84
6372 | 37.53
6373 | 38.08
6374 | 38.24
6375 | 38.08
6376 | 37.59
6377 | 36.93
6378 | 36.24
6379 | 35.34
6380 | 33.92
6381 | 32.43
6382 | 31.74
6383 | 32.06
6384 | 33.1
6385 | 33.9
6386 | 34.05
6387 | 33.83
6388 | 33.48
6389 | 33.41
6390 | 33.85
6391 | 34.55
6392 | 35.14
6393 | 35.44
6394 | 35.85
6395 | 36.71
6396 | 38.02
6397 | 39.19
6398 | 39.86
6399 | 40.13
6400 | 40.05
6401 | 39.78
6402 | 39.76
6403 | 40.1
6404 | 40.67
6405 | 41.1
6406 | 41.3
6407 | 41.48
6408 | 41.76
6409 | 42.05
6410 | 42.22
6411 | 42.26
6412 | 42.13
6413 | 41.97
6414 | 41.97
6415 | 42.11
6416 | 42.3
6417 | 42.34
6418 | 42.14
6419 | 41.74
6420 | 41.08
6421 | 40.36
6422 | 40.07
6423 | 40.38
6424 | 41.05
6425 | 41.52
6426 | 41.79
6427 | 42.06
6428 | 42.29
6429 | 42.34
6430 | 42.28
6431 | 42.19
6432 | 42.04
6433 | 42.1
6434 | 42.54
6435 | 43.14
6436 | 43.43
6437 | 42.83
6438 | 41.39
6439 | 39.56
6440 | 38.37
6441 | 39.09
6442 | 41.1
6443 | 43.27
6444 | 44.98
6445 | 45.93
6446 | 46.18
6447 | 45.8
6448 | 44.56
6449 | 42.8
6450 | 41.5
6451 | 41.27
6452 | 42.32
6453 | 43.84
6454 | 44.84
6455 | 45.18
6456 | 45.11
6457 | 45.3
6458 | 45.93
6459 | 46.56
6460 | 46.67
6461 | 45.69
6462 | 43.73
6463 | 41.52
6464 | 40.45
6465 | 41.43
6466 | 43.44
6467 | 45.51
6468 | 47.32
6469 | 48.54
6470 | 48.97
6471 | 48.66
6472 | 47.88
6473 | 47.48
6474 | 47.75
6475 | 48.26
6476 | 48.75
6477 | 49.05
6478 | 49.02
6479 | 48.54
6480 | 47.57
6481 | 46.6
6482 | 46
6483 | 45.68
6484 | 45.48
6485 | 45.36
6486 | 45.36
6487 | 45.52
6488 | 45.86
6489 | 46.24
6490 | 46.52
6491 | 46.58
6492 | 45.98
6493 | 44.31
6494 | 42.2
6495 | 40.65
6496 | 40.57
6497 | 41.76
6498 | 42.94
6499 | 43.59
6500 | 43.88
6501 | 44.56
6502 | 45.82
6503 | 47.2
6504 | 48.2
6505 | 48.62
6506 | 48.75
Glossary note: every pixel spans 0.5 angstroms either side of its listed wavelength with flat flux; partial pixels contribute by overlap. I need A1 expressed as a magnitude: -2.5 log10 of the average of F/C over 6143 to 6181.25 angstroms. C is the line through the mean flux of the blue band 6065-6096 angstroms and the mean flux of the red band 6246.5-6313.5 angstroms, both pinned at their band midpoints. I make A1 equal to 0.093 mag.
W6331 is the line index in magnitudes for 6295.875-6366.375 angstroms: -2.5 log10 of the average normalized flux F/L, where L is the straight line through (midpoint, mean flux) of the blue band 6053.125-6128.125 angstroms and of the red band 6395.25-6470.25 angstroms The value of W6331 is 0.13 mag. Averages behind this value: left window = 35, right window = 42.5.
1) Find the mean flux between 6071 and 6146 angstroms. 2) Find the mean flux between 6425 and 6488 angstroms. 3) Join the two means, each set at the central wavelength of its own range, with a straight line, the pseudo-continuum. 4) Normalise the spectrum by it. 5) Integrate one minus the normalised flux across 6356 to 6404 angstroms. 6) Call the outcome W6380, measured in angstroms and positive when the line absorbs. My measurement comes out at 7.2 angstroms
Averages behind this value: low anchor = 35.8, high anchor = 44.5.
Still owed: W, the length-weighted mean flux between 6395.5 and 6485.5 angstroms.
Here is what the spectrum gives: 43.3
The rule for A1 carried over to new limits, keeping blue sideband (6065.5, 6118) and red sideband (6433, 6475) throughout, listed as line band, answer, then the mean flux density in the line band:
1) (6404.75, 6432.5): 0.04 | 41.7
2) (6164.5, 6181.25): 0.42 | 25.4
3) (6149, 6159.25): 0.08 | 34.2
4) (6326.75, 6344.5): 0.11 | 37.5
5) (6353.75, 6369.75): 0.15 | 36.4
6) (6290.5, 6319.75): 0.26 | 32.1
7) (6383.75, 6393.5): 0.24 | 34.1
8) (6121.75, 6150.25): -0.01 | 36.8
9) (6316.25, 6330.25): 0.15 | 35.8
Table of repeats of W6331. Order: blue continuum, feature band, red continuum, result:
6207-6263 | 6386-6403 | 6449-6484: 0.05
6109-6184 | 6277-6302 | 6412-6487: 0.29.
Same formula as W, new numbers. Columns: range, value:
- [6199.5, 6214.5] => 25.5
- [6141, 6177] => 30.4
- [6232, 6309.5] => 26.6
